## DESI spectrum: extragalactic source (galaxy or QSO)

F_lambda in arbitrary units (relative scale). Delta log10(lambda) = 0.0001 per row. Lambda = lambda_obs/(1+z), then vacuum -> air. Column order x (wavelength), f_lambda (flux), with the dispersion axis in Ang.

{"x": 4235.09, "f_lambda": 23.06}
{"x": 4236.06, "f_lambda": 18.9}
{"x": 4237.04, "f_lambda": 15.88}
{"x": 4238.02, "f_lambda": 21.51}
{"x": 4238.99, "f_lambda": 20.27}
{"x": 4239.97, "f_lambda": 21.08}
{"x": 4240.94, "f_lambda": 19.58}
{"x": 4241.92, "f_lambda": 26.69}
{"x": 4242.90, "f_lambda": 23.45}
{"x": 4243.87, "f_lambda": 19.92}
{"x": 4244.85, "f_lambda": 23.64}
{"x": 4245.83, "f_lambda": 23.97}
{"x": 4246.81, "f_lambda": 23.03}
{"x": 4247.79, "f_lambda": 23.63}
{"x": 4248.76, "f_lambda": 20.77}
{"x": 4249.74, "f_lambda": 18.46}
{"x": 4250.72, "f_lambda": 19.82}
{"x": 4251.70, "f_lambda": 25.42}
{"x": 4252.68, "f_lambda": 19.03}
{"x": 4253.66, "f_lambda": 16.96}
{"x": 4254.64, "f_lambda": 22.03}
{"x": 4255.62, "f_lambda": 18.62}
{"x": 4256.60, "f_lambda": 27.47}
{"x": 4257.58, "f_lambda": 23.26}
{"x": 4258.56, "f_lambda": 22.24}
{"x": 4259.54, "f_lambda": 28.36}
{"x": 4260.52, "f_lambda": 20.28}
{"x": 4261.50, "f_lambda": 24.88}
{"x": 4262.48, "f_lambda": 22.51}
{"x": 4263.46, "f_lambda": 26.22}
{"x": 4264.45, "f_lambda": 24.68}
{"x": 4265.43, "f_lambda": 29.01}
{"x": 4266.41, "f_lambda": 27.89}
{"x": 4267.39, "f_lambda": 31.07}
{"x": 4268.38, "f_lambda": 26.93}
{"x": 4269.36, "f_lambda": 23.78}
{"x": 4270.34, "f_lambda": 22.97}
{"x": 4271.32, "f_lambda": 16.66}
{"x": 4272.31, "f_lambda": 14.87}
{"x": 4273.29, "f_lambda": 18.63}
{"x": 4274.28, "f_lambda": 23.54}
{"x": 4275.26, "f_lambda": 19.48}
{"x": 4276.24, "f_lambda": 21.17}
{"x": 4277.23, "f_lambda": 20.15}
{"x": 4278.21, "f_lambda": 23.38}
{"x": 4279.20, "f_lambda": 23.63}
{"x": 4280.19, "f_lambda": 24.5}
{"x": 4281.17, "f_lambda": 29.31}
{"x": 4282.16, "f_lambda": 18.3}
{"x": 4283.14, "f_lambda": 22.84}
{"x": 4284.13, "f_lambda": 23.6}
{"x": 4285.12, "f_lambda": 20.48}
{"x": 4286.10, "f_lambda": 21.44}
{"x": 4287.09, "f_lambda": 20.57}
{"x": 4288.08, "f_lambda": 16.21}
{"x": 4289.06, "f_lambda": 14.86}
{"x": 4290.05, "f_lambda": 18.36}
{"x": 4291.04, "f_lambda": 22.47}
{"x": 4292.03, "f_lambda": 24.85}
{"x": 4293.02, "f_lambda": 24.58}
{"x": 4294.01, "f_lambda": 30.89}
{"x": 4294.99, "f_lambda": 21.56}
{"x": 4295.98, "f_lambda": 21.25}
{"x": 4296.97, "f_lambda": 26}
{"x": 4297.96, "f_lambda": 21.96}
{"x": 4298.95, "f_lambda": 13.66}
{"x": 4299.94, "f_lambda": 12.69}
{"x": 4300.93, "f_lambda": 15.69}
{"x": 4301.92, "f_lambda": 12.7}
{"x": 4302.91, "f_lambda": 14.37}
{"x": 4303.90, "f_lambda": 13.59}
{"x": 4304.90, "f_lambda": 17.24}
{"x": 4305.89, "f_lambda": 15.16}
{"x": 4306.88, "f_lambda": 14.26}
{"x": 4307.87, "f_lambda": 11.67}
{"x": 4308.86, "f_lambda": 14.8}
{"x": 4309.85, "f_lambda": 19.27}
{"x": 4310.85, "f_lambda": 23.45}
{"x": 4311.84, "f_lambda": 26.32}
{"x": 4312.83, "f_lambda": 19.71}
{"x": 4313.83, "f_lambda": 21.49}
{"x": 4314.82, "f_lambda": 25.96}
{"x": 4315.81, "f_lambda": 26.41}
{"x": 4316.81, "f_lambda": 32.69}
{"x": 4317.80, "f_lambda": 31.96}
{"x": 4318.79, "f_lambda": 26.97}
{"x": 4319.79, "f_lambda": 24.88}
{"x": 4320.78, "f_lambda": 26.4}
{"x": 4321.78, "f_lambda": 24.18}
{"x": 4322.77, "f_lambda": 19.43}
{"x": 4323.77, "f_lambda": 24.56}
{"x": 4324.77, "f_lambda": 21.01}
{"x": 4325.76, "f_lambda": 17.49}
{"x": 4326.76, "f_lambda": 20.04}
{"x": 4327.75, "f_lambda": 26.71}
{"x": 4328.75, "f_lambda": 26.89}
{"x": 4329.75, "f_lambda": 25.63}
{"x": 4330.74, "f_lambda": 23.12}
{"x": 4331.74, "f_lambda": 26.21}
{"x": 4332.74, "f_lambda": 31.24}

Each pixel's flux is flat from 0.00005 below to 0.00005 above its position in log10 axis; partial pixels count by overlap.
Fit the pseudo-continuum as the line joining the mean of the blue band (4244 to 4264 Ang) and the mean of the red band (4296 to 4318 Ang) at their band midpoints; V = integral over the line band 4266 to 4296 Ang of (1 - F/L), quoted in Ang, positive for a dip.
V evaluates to -1.9 Ang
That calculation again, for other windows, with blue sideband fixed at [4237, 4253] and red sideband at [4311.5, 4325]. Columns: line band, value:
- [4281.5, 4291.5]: 1.5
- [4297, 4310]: 4.8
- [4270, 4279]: 1.2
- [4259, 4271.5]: -1.4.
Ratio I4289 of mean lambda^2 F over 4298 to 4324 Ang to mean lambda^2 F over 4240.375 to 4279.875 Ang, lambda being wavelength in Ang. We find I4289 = 0.9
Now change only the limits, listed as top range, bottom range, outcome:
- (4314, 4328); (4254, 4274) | 1.08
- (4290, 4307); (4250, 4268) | 0.81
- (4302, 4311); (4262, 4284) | 0.68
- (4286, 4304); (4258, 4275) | 0.83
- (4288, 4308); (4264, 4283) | 0.81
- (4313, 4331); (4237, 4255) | 1.19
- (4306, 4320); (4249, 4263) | 1.05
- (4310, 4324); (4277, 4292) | 1.19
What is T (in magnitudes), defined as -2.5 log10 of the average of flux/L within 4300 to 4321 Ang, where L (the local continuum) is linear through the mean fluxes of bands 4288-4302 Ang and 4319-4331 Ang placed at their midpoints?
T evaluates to 0.079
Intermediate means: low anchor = 20.2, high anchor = 23.5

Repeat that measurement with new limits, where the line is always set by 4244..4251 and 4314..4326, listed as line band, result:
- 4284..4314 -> 0.26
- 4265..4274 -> -0.03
